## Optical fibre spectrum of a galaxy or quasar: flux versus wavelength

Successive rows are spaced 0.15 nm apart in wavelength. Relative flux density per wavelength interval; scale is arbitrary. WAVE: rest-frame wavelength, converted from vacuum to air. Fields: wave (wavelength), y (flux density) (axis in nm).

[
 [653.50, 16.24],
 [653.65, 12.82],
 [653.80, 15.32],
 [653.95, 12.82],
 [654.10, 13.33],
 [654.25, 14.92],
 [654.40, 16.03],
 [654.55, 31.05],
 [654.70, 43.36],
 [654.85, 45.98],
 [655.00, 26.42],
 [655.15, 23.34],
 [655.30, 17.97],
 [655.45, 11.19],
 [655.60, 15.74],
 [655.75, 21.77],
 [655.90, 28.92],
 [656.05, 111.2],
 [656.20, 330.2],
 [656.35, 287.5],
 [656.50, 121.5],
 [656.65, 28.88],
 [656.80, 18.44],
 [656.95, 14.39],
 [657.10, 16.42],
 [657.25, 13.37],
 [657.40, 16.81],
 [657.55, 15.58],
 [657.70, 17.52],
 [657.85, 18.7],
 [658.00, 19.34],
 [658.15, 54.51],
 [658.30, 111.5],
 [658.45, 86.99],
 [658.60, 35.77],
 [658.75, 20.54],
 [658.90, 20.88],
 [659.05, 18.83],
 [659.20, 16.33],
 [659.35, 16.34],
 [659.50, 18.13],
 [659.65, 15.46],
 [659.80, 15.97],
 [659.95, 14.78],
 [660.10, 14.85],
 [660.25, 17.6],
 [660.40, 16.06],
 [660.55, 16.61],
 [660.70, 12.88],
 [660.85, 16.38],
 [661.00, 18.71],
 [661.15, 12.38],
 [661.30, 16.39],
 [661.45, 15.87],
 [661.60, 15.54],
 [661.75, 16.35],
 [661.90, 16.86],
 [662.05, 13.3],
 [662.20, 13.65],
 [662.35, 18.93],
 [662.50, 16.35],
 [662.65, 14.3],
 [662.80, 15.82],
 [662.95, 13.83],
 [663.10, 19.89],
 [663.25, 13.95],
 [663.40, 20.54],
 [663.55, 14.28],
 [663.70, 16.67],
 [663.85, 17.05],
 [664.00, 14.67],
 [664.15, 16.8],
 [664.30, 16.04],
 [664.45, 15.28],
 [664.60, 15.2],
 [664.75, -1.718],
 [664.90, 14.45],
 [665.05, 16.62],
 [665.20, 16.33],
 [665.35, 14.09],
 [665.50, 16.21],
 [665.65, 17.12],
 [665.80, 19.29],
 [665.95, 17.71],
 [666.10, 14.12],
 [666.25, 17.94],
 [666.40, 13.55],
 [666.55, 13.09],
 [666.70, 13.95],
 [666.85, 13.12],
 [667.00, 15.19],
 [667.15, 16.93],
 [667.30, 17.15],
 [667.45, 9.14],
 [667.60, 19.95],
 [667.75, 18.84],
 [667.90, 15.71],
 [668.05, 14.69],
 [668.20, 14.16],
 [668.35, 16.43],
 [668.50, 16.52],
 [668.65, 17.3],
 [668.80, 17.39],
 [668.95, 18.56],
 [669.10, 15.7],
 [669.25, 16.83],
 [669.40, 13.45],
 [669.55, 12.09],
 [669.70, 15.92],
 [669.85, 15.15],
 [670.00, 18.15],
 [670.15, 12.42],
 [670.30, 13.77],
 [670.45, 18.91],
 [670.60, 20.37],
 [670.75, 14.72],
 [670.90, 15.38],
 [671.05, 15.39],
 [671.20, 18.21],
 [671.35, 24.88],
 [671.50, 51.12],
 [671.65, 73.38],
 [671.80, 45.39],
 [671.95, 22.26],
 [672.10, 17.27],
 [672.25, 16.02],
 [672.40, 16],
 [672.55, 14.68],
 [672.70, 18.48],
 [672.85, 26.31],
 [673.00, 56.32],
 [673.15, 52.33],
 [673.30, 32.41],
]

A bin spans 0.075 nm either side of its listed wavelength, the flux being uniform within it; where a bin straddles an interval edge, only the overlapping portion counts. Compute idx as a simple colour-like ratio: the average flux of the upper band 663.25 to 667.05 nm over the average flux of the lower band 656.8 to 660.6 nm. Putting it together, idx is 0.6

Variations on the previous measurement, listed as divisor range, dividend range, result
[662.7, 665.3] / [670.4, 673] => 1.74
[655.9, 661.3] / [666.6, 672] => 0.44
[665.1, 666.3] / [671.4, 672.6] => 1.94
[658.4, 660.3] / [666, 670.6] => 0.67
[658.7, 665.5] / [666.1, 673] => 1.24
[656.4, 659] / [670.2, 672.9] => 0.62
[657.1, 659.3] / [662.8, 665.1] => 0.46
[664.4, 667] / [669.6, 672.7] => 1.57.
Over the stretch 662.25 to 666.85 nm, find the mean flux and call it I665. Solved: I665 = 15.4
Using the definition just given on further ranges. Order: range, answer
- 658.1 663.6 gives 22.3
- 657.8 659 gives 46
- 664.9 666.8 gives 15.7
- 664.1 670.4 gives 15.3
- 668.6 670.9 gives 16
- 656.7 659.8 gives 28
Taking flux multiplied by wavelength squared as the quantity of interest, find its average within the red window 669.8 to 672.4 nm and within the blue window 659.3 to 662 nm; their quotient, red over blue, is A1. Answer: 1.6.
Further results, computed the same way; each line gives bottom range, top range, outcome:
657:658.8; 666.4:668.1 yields 0.44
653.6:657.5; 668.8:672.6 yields 0.44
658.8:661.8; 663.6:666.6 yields 0.93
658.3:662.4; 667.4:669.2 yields 0.78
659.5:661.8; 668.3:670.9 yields 1.05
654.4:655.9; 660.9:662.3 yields 0.61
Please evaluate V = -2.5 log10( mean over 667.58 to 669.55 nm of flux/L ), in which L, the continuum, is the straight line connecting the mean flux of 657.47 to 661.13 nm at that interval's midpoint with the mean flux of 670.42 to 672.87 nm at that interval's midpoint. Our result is 0.48 mag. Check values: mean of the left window 26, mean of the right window 25.3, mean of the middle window 16.3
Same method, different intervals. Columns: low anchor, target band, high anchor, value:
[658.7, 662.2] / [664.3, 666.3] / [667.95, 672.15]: 0.25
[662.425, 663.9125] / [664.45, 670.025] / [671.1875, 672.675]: 0.42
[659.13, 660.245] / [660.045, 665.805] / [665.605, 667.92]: 0.03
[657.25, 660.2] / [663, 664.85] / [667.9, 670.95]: 0.45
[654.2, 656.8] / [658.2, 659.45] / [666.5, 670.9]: 0.35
